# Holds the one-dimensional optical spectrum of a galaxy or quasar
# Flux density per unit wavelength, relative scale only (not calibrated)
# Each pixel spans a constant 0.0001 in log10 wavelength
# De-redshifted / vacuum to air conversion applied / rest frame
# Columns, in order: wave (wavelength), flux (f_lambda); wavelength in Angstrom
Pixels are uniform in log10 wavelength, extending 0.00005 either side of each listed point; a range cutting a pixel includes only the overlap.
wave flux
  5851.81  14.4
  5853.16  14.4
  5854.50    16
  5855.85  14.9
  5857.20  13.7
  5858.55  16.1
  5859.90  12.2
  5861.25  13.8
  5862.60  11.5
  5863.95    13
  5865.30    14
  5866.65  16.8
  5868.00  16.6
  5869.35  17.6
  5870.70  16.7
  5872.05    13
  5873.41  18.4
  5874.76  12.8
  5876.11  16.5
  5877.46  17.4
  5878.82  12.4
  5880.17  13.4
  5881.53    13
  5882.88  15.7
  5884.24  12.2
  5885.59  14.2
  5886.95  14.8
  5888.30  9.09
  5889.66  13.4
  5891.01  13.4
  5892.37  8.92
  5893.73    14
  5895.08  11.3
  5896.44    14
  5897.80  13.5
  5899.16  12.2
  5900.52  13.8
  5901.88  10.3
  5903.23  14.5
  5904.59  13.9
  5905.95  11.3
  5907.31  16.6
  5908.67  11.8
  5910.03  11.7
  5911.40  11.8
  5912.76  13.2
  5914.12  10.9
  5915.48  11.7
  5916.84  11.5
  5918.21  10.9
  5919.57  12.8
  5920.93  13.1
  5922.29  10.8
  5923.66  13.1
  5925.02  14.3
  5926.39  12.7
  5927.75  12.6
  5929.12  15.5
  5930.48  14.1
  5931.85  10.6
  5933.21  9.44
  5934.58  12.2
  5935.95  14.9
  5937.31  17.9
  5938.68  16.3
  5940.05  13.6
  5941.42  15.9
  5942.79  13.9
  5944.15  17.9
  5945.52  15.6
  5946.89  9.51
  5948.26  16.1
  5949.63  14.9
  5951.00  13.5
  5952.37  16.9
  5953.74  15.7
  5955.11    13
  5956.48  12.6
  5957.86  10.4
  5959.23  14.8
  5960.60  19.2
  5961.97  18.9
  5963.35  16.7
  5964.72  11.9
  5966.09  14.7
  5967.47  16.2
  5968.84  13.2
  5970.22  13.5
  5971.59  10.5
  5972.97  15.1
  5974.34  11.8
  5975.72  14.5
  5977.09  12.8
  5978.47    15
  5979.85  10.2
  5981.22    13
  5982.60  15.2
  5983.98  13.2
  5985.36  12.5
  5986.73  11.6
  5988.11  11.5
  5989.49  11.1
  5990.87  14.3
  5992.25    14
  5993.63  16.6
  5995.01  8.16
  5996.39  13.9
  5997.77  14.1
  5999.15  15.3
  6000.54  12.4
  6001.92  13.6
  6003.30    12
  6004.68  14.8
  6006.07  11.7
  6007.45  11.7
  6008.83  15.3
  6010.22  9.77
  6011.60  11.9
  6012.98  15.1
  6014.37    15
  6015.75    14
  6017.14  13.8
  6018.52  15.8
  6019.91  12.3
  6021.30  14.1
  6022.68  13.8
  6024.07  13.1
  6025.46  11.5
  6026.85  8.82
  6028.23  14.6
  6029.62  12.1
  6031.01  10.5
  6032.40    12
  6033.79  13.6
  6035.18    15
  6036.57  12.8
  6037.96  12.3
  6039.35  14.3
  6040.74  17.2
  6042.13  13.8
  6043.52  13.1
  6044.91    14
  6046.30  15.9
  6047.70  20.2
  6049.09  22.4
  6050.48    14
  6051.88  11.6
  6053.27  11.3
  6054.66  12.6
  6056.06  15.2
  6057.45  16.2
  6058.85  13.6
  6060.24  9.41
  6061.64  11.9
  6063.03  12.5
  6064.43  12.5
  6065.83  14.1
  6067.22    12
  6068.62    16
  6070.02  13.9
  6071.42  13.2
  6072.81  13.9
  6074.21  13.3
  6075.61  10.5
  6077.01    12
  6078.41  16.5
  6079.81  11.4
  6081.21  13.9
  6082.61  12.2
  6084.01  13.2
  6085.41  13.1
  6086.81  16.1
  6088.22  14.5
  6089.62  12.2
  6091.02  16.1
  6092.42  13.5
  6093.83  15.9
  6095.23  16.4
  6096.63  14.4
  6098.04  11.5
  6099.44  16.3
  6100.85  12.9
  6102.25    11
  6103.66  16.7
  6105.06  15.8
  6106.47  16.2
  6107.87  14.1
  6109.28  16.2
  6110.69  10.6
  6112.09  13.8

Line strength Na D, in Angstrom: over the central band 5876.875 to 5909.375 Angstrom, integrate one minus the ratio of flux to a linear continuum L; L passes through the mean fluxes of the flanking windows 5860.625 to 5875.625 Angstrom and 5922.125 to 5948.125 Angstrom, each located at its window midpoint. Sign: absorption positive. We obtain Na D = 3.2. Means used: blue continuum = 15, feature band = 13.1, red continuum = 13.8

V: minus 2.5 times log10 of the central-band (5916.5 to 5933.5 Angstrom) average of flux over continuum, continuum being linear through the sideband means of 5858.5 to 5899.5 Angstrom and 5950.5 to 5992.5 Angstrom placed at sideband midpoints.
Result 0.11 mag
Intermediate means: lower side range 13.9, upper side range 13.8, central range 12.5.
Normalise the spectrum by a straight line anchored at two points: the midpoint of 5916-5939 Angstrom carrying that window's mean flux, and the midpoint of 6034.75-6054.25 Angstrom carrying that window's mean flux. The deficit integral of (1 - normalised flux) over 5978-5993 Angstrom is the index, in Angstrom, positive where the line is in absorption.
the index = 1.1 Angstrom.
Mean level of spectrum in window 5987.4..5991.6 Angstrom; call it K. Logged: 12.3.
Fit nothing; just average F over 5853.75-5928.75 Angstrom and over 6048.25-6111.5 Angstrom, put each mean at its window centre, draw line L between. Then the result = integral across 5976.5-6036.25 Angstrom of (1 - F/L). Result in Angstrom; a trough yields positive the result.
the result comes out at 2.89 Angstrom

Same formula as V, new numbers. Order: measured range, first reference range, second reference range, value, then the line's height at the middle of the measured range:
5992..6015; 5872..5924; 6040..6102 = 0.03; 13.6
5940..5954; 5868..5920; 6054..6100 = -0.11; 13.4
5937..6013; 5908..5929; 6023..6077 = -0.08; 12.8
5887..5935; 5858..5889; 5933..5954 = 0.17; 14.6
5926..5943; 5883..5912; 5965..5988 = -0.07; 13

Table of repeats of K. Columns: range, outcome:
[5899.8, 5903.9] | 12.9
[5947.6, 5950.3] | 15.5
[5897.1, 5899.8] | 12.8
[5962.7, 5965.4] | 14.3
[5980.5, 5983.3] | 14.1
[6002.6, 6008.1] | 12.6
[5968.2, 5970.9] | 13.3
